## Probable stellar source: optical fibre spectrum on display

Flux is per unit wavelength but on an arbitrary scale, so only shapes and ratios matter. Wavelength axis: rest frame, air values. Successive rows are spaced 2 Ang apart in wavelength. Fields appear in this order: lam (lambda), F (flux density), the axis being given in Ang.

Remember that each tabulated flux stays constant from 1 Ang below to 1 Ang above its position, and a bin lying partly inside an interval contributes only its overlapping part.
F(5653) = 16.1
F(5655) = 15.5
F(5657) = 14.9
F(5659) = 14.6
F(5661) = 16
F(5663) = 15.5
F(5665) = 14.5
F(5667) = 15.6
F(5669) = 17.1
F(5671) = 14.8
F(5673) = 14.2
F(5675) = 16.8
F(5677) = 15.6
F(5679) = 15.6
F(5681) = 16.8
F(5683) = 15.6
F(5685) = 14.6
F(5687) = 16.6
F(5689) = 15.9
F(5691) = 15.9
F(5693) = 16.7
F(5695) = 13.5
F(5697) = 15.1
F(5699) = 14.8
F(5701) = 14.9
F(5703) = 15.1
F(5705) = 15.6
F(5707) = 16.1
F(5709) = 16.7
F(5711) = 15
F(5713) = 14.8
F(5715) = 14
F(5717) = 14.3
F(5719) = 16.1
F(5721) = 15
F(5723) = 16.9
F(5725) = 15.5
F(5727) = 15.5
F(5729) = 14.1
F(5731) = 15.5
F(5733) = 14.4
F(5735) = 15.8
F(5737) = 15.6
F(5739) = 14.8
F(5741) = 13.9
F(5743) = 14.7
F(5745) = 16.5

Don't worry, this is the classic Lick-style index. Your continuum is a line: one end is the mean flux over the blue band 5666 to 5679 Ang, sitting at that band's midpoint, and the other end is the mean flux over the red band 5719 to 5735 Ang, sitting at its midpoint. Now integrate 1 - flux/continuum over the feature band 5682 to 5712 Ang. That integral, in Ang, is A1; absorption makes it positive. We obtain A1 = 0.1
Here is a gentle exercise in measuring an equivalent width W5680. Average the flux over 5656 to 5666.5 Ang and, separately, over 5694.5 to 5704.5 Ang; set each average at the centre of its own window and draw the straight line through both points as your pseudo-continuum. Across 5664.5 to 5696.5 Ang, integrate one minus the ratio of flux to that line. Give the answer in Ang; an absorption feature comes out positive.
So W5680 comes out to -1.4 Ang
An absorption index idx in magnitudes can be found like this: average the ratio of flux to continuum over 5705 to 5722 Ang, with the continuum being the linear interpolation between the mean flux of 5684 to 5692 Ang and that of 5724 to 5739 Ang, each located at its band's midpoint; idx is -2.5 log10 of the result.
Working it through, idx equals 0.01 mag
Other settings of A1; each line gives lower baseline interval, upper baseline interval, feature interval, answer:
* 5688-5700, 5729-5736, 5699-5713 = -0.2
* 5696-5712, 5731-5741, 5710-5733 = 0.1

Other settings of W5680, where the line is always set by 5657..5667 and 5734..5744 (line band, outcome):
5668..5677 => -0.3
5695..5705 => 0.1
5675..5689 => -0.7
